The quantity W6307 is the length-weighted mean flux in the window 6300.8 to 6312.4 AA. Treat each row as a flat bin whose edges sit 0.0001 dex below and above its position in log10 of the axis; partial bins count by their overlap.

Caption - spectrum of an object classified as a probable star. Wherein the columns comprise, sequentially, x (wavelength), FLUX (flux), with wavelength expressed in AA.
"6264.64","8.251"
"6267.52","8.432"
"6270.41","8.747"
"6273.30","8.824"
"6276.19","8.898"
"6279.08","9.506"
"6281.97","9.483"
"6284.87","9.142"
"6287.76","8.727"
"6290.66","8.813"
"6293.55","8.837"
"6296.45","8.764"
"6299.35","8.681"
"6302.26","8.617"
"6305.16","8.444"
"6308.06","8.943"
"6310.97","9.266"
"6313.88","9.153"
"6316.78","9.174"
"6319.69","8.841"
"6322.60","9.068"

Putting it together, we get 8.81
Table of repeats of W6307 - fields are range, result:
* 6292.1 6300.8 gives 8.77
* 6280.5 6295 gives 9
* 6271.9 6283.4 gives 9.18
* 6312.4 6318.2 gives 9.17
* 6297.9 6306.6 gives 8.58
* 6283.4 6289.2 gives 8.93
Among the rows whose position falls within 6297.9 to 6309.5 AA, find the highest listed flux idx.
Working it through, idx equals 8.943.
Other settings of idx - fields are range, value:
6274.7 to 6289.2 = 9.506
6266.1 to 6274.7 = 8.824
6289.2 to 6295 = 8.837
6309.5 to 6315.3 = 9.266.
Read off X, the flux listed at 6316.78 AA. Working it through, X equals 9.174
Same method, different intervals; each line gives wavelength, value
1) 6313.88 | 9.153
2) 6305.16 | 8.444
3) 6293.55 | 8.837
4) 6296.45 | 8.764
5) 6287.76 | 8.727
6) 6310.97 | 9.266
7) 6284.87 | 9.142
